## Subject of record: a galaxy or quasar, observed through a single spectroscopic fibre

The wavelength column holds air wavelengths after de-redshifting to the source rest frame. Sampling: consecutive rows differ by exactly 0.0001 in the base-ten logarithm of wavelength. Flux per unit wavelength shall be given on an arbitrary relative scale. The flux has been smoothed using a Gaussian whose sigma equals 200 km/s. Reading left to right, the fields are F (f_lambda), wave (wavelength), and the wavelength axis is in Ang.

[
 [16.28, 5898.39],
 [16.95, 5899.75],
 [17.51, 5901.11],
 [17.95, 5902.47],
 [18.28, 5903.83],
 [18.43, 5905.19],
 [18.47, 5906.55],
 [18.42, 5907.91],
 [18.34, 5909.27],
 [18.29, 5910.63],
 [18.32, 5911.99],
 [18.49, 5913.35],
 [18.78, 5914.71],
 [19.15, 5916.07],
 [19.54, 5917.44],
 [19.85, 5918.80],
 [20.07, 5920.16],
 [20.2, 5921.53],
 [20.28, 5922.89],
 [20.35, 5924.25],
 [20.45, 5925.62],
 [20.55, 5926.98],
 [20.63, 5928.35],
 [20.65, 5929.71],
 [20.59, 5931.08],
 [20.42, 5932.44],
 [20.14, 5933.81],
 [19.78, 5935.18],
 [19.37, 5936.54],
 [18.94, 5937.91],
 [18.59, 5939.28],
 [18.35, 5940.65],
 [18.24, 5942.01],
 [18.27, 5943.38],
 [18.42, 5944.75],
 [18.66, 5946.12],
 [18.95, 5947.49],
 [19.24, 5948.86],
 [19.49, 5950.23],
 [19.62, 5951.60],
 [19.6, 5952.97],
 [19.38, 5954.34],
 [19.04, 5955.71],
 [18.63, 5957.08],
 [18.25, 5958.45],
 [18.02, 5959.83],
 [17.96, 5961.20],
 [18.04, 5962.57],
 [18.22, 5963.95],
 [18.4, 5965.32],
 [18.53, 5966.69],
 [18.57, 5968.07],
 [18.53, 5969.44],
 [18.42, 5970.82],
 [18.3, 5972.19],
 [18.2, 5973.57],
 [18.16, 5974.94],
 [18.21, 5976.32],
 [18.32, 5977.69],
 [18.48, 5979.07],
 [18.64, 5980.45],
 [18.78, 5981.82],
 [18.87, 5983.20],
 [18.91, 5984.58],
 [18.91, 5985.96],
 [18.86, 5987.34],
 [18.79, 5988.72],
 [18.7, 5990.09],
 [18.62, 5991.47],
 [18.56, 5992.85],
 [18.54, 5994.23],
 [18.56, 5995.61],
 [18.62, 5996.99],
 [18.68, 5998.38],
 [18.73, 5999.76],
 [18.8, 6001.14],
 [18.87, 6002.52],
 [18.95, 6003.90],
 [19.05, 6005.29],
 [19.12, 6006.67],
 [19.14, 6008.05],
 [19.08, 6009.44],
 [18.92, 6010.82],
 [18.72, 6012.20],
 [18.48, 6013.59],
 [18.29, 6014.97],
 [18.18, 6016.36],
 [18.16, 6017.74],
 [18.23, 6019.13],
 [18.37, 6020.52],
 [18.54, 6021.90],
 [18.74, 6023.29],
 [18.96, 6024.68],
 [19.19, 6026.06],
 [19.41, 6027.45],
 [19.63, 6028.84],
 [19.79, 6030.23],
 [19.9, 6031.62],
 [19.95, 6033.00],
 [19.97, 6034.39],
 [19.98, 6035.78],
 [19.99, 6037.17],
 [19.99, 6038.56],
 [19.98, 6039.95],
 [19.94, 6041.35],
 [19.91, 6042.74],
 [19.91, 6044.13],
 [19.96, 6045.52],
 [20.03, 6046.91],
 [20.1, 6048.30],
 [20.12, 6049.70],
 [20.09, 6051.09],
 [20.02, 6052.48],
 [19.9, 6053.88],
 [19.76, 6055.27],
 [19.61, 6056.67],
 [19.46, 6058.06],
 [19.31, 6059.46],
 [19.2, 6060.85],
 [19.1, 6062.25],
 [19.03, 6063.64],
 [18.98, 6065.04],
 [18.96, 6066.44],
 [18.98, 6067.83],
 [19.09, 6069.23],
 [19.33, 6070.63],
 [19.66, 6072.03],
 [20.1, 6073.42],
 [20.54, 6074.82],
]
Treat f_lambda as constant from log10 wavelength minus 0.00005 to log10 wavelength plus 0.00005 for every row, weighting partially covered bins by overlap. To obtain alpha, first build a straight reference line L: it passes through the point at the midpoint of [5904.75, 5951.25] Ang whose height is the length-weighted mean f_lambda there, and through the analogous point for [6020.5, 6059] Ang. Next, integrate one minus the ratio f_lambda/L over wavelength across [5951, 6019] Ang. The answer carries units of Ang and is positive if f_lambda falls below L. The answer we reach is 3.1 Ang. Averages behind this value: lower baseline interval 19.3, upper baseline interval 19.7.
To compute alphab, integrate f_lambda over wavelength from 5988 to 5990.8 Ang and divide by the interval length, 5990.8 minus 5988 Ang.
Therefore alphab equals 18.8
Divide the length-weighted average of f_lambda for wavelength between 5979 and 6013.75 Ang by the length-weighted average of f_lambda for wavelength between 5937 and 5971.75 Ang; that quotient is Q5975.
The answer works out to 1.01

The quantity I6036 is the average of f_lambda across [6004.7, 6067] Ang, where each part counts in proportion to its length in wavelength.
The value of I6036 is 19.4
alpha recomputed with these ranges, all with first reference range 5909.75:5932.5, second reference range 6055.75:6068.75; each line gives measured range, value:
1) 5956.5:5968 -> 0.8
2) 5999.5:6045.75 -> 0.4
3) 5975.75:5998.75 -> 1.0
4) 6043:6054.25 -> -0.5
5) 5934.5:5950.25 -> 0.7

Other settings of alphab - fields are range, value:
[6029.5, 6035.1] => 19.9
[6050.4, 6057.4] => 19.9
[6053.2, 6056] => 19.8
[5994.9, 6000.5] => 18.6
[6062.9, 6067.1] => 19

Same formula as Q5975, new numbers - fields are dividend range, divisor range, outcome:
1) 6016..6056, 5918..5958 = 1.00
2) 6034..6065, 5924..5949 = 1.01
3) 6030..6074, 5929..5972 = 1.04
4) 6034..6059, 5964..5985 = 1.08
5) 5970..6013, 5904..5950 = 0.97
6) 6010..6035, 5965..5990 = 1.02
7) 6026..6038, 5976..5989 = 1.06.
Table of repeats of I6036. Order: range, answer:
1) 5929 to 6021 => 18.8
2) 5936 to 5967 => 18.7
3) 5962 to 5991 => 18.5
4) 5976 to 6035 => 18.8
